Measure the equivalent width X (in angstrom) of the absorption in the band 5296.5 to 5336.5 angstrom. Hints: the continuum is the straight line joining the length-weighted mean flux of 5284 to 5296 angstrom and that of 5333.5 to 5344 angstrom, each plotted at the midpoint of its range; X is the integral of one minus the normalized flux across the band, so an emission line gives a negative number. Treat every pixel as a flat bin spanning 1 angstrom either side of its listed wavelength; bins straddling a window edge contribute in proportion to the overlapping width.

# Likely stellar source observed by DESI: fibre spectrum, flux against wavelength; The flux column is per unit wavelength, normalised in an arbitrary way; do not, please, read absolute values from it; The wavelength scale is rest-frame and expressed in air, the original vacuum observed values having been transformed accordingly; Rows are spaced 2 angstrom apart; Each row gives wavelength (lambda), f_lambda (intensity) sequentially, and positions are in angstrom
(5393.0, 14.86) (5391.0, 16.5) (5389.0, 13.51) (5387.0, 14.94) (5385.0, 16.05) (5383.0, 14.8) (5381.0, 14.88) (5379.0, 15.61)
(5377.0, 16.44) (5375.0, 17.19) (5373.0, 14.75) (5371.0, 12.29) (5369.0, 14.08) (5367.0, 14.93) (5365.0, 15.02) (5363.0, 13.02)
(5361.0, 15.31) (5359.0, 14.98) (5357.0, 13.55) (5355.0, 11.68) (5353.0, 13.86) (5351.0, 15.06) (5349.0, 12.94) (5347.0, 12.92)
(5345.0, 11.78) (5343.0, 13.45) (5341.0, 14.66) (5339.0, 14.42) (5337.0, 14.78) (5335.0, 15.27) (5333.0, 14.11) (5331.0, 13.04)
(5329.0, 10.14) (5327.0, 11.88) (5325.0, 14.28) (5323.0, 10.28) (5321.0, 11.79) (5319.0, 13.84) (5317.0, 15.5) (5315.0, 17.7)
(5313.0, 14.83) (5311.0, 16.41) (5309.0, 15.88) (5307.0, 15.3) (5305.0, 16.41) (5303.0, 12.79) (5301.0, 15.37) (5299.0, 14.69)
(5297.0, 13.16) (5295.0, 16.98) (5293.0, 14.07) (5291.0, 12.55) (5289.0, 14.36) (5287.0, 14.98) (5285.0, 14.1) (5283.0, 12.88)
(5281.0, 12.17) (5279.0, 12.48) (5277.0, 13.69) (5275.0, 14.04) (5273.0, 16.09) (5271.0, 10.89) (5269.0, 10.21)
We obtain 0.96 angstrom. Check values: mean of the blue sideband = 14.5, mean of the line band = 14.2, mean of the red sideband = 14.5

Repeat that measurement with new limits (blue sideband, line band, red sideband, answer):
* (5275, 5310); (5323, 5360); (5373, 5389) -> 3.80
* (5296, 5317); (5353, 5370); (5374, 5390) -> 1.46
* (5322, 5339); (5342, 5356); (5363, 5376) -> 0.69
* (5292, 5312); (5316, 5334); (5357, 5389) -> 2.71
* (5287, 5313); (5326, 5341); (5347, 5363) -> 0.77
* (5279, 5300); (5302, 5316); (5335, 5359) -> -1.80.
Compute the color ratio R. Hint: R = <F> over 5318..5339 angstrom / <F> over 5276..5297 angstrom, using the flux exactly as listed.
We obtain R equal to 0.9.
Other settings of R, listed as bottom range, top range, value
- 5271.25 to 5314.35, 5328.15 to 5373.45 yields 0.95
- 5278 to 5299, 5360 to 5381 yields 1.08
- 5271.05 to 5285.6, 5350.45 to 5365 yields 1.04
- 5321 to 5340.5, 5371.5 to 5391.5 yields 1.17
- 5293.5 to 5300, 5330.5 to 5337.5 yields 0.97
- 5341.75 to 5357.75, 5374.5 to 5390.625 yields 1.17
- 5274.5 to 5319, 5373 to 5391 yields 1.06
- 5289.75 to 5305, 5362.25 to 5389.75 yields 1.03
